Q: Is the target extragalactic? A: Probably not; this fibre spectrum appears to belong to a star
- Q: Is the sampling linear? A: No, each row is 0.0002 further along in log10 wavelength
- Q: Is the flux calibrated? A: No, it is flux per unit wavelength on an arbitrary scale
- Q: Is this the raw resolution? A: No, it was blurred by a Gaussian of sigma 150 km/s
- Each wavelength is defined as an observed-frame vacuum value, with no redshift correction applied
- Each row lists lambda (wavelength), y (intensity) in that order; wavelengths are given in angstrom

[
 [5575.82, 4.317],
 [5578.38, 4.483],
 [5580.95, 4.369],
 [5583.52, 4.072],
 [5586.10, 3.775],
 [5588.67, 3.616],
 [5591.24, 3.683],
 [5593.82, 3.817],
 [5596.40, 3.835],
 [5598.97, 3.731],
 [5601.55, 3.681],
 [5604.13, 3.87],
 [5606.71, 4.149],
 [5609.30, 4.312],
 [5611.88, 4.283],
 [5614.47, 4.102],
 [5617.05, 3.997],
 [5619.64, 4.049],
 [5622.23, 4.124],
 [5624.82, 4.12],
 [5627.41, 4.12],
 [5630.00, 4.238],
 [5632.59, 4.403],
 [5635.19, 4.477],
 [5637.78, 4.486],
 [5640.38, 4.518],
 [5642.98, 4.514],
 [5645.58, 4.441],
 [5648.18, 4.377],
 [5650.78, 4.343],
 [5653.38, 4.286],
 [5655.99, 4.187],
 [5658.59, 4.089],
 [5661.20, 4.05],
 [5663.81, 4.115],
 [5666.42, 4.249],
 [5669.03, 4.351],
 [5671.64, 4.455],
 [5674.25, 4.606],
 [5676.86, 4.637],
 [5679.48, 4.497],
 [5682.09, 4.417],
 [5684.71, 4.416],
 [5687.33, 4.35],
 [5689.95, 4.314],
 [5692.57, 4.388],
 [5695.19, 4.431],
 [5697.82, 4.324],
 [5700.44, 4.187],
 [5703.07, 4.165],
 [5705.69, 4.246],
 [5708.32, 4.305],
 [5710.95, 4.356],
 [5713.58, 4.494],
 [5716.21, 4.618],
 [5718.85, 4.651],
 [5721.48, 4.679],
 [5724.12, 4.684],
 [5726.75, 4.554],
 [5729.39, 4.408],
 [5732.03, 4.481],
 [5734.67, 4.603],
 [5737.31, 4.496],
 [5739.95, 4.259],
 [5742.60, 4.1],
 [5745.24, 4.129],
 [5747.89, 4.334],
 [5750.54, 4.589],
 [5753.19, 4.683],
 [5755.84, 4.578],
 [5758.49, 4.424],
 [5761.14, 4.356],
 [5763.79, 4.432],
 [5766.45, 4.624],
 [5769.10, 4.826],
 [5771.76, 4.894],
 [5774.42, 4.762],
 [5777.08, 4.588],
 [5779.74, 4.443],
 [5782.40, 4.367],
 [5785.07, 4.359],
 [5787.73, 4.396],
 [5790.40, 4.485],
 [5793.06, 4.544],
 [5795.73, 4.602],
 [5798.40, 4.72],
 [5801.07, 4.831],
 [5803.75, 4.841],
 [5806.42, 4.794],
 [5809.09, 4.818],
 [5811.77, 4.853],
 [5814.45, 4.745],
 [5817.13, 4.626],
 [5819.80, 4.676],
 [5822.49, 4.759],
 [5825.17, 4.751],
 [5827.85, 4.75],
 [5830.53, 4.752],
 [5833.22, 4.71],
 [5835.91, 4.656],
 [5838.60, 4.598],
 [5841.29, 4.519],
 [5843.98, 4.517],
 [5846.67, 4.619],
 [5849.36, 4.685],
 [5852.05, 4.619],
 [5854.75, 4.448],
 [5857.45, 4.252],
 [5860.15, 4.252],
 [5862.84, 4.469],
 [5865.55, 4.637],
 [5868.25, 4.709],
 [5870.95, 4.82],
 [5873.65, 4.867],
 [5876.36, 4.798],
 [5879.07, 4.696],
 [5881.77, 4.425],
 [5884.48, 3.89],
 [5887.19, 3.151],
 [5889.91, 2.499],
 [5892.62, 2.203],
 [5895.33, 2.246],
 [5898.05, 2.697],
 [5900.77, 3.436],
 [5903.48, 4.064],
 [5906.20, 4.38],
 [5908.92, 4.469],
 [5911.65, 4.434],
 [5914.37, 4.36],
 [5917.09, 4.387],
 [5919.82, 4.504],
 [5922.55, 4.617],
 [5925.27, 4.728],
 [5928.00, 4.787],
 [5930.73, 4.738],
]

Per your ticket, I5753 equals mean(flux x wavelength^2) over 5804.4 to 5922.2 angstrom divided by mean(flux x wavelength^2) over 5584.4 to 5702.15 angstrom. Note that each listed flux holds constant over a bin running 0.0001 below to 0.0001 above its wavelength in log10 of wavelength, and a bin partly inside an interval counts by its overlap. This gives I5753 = 1.11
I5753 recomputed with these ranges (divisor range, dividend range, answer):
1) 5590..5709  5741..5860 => 1.14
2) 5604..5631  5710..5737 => 1.14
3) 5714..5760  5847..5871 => 1.05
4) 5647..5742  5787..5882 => 1.11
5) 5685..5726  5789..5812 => 1.10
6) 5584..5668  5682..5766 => 1.11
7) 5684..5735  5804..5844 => 1.11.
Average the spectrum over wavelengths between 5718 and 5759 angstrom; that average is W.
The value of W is 4.48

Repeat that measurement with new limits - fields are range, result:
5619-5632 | 4.15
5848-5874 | 4.57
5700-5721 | 4.4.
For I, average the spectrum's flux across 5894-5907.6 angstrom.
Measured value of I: 3.37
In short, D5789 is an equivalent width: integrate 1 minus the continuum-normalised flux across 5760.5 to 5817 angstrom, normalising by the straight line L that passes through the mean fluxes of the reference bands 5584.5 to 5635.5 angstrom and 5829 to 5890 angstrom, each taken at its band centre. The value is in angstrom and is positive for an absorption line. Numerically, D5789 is -4.0 angstrom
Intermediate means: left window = 4.01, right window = 4.46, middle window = 4.64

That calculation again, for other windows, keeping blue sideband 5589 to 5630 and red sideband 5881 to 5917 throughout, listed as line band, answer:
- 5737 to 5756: -2.9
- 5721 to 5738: -3.3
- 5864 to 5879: -4.7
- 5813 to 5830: -4.8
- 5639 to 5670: -2.9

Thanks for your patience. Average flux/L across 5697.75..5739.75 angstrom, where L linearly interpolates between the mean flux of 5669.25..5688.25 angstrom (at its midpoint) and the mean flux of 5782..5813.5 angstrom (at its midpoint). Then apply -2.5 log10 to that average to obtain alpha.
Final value 0.02 mag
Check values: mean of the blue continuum 4.48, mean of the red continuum 4.64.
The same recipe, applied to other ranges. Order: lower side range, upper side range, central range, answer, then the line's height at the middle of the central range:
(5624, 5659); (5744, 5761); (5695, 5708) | 0.04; 4.4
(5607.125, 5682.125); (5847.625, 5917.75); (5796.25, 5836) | -0.15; 4.14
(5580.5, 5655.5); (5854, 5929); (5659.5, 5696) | -0.06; 4.12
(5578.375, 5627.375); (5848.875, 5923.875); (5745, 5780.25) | -0.13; 4.05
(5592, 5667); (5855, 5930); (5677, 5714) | -0.05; 4.15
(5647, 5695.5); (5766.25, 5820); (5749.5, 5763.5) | 0.01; 4.56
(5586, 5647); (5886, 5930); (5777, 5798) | -0.14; 3.94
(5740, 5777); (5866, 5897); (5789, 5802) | -0.08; 4.31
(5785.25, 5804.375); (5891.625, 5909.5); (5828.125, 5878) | -0.18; 3.91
